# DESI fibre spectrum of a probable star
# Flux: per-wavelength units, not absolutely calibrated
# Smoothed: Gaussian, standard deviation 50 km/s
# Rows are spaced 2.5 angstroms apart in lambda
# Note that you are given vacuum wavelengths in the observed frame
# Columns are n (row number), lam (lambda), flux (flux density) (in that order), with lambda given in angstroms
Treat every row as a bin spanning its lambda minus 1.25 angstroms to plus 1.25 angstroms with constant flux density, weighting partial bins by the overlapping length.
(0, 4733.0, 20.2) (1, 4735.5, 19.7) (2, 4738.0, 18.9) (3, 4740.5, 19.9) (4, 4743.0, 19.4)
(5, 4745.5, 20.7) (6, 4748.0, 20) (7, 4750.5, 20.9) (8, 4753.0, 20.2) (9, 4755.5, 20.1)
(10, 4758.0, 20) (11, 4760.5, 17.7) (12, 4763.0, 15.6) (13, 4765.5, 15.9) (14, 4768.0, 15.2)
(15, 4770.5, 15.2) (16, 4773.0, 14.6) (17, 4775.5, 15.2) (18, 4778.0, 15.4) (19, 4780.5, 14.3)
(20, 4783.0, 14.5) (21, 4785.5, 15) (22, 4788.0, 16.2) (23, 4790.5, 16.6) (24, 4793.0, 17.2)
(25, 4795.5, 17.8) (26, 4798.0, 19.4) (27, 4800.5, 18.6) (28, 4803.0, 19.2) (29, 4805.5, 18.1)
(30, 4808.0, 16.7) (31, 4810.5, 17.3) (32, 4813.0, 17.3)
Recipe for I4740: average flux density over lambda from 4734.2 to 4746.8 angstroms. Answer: 19.7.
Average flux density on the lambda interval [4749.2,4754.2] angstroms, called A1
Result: 20.5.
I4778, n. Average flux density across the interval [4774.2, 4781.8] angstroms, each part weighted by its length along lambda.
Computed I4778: 15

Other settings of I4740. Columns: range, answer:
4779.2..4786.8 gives 14.6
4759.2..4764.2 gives 16.7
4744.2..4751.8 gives 20.5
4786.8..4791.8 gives 16.4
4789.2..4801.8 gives 17.9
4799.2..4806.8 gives 18.6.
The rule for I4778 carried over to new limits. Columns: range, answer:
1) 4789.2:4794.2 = 16.9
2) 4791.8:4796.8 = 17.5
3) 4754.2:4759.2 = 20.1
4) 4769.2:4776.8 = 15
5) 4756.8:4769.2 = 16.9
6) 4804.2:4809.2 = 17.4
